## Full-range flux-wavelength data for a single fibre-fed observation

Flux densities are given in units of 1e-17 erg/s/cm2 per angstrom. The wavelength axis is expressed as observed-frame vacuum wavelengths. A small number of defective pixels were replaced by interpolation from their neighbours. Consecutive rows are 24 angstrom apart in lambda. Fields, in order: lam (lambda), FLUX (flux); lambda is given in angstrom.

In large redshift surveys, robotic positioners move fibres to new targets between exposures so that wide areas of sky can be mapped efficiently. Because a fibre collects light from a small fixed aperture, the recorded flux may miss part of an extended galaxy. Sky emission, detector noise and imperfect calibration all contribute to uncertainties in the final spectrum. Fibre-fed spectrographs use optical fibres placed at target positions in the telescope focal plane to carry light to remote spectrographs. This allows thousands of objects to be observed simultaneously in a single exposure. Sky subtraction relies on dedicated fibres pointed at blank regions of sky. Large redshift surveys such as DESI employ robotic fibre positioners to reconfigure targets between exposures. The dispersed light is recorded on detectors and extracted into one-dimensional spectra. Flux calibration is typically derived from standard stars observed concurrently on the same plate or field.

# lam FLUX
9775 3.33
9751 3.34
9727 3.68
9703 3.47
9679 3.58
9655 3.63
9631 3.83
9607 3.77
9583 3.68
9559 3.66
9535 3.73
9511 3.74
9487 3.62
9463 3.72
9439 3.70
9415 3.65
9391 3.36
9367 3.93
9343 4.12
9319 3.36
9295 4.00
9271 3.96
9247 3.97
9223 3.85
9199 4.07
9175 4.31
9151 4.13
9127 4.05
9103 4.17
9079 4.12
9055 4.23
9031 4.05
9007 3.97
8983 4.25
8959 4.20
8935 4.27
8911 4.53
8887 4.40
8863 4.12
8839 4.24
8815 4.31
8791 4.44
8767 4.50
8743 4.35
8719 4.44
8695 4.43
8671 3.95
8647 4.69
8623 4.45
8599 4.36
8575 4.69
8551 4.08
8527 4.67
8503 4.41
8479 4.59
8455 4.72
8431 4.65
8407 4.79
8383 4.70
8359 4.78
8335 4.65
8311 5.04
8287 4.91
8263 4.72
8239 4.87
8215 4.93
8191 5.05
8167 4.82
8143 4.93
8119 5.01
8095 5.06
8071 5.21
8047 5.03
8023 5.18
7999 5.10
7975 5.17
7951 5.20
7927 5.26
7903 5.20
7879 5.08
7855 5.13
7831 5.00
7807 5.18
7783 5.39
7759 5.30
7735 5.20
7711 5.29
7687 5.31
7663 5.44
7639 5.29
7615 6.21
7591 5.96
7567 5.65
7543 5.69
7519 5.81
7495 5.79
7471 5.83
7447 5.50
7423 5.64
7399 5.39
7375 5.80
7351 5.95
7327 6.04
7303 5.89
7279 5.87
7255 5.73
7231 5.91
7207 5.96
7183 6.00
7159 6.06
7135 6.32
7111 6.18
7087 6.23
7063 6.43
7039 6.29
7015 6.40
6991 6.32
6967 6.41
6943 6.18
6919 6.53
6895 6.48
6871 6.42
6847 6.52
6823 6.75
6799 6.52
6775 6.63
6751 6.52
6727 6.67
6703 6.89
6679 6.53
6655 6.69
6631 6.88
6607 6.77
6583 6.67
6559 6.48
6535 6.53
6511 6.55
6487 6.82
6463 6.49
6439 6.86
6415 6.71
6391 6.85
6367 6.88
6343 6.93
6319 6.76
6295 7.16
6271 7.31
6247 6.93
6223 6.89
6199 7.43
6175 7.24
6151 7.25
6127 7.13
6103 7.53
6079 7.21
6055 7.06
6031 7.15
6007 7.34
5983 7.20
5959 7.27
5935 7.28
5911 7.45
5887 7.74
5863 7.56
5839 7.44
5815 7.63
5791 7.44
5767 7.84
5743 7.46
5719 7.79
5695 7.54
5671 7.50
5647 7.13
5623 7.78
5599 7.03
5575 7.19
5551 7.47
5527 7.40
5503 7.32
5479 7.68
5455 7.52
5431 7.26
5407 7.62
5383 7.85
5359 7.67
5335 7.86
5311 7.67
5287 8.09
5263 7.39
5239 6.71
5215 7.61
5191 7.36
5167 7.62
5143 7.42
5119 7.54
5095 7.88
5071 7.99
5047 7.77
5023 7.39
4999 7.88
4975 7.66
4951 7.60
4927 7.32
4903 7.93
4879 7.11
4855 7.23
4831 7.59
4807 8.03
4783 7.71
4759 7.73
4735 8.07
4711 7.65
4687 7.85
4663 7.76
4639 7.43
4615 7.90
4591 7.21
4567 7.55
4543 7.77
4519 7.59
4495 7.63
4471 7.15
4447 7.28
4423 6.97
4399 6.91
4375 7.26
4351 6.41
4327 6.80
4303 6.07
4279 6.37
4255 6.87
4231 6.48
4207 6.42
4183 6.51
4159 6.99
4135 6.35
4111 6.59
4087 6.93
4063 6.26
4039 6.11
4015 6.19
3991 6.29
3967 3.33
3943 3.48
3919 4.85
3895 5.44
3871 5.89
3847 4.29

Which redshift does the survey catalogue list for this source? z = 0.000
